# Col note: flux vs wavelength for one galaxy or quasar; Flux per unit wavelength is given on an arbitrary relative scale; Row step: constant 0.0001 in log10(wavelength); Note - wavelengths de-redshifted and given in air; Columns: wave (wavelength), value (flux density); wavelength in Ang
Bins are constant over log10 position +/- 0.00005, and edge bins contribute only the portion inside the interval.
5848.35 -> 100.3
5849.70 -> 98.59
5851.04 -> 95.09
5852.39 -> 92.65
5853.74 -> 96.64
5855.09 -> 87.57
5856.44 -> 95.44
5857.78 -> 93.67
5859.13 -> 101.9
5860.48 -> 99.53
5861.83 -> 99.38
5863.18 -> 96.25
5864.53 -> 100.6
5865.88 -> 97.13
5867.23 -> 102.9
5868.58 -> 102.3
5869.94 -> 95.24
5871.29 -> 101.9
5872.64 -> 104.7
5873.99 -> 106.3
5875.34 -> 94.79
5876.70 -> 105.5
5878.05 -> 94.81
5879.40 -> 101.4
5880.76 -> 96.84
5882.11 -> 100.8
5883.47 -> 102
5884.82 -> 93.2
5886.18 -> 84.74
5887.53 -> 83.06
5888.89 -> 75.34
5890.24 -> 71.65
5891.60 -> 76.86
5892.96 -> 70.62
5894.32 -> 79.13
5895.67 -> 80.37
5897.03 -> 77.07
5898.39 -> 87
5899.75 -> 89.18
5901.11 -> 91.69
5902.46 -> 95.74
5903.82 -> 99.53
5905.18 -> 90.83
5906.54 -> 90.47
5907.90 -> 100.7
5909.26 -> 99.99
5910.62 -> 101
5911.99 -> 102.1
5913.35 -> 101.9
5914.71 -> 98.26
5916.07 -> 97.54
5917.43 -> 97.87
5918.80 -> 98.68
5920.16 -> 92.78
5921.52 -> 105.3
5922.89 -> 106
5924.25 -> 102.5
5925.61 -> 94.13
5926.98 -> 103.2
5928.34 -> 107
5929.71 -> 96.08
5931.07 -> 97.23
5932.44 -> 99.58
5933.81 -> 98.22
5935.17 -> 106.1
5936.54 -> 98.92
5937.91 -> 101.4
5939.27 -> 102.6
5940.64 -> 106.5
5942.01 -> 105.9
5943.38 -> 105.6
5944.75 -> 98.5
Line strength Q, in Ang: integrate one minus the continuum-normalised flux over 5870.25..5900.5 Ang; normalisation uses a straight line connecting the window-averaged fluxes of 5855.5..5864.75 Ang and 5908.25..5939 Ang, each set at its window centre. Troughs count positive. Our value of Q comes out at 2.69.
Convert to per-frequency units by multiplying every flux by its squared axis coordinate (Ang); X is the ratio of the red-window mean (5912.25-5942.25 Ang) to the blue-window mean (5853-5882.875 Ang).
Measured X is 1.0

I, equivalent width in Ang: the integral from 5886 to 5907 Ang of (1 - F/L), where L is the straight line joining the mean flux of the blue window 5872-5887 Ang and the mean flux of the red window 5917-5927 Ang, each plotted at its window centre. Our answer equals 3.2 Ang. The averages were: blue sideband 98.5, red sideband 99.9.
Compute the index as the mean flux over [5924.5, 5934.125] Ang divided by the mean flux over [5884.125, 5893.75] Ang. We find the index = 1.25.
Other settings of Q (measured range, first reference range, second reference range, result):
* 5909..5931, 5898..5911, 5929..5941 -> -0.6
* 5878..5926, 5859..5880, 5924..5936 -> 3.7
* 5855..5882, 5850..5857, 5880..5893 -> -2.7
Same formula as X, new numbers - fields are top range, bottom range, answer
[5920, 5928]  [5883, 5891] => 1.22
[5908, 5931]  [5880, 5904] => 1.17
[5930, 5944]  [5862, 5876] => 1.04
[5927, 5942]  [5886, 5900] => 1.30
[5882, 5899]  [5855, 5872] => 0.85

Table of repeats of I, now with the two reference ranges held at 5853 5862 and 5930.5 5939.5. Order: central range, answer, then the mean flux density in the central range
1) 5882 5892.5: 1.4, 84.8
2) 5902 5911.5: 0.2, 96.9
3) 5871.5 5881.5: -0.4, 101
